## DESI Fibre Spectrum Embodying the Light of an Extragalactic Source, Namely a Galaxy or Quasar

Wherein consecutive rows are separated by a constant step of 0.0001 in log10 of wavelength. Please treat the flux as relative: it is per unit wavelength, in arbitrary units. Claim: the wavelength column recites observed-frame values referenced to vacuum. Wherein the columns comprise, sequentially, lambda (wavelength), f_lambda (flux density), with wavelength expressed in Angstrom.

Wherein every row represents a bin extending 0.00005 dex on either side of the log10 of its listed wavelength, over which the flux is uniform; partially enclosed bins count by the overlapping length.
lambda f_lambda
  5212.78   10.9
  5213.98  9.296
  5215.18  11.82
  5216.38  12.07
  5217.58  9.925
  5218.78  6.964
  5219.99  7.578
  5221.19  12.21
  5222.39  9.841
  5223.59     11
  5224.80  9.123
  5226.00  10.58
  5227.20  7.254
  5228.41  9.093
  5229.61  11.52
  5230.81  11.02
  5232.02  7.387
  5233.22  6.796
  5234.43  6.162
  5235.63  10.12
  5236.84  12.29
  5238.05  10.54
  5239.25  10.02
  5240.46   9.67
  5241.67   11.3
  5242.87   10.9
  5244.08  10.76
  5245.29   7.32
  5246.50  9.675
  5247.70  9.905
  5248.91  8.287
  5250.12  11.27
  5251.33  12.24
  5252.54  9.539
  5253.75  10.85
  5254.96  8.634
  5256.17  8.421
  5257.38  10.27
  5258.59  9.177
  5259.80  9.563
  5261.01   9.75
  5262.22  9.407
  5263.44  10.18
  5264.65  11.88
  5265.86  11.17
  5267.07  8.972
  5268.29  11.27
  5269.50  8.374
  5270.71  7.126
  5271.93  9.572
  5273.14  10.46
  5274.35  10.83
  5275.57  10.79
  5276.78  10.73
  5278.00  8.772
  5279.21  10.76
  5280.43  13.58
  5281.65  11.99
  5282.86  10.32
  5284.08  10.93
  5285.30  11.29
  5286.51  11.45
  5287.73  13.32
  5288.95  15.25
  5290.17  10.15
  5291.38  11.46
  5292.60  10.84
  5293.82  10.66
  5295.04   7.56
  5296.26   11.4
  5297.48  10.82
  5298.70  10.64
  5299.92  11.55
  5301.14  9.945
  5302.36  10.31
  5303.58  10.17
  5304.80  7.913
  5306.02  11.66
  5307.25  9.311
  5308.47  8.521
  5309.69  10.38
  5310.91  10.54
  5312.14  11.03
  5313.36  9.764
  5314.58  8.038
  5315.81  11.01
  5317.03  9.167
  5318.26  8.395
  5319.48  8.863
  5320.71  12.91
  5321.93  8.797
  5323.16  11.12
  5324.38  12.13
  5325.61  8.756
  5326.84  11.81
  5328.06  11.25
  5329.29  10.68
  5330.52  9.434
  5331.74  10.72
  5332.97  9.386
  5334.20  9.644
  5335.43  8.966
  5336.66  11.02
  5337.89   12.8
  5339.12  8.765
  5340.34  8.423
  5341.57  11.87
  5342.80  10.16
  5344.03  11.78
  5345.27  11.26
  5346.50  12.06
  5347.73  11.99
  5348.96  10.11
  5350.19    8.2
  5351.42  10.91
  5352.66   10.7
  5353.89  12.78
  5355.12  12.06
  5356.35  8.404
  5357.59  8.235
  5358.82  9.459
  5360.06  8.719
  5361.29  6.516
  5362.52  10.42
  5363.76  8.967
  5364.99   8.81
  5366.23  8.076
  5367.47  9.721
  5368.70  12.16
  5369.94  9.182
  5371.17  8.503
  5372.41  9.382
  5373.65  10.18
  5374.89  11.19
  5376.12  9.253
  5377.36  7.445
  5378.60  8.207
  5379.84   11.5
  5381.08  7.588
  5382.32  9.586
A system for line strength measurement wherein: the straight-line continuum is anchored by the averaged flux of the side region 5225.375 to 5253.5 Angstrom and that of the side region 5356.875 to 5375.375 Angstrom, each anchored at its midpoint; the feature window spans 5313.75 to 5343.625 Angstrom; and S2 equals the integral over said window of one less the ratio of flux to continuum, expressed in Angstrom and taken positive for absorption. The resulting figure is -2.4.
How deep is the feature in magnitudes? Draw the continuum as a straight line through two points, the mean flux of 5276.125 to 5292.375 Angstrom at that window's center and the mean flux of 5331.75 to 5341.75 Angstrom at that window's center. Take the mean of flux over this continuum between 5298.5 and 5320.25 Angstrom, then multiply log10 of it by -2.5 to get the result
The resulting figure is 0.10 mag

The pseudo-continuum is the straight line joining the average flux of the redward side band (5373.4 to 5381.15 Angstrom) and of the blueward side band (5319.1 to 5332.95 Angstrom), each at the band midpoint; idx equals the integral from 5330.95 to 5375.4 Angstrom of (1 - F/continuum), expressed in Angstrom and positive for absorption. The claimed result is -0.3 Angstrom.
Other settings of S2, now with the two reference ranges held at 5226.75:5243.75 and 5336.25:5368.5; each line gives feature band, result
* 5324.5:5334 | -0.3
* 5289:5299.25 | -0.9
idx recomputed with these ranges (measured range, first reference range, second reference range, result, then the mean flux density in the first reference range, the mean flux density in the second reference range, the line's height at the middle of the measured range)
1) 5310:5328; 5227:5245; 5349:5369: -1.08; 9.67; 9.61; 9.63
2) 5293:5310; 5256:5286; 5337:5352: 0.61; 10.3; 10.7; 10.4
